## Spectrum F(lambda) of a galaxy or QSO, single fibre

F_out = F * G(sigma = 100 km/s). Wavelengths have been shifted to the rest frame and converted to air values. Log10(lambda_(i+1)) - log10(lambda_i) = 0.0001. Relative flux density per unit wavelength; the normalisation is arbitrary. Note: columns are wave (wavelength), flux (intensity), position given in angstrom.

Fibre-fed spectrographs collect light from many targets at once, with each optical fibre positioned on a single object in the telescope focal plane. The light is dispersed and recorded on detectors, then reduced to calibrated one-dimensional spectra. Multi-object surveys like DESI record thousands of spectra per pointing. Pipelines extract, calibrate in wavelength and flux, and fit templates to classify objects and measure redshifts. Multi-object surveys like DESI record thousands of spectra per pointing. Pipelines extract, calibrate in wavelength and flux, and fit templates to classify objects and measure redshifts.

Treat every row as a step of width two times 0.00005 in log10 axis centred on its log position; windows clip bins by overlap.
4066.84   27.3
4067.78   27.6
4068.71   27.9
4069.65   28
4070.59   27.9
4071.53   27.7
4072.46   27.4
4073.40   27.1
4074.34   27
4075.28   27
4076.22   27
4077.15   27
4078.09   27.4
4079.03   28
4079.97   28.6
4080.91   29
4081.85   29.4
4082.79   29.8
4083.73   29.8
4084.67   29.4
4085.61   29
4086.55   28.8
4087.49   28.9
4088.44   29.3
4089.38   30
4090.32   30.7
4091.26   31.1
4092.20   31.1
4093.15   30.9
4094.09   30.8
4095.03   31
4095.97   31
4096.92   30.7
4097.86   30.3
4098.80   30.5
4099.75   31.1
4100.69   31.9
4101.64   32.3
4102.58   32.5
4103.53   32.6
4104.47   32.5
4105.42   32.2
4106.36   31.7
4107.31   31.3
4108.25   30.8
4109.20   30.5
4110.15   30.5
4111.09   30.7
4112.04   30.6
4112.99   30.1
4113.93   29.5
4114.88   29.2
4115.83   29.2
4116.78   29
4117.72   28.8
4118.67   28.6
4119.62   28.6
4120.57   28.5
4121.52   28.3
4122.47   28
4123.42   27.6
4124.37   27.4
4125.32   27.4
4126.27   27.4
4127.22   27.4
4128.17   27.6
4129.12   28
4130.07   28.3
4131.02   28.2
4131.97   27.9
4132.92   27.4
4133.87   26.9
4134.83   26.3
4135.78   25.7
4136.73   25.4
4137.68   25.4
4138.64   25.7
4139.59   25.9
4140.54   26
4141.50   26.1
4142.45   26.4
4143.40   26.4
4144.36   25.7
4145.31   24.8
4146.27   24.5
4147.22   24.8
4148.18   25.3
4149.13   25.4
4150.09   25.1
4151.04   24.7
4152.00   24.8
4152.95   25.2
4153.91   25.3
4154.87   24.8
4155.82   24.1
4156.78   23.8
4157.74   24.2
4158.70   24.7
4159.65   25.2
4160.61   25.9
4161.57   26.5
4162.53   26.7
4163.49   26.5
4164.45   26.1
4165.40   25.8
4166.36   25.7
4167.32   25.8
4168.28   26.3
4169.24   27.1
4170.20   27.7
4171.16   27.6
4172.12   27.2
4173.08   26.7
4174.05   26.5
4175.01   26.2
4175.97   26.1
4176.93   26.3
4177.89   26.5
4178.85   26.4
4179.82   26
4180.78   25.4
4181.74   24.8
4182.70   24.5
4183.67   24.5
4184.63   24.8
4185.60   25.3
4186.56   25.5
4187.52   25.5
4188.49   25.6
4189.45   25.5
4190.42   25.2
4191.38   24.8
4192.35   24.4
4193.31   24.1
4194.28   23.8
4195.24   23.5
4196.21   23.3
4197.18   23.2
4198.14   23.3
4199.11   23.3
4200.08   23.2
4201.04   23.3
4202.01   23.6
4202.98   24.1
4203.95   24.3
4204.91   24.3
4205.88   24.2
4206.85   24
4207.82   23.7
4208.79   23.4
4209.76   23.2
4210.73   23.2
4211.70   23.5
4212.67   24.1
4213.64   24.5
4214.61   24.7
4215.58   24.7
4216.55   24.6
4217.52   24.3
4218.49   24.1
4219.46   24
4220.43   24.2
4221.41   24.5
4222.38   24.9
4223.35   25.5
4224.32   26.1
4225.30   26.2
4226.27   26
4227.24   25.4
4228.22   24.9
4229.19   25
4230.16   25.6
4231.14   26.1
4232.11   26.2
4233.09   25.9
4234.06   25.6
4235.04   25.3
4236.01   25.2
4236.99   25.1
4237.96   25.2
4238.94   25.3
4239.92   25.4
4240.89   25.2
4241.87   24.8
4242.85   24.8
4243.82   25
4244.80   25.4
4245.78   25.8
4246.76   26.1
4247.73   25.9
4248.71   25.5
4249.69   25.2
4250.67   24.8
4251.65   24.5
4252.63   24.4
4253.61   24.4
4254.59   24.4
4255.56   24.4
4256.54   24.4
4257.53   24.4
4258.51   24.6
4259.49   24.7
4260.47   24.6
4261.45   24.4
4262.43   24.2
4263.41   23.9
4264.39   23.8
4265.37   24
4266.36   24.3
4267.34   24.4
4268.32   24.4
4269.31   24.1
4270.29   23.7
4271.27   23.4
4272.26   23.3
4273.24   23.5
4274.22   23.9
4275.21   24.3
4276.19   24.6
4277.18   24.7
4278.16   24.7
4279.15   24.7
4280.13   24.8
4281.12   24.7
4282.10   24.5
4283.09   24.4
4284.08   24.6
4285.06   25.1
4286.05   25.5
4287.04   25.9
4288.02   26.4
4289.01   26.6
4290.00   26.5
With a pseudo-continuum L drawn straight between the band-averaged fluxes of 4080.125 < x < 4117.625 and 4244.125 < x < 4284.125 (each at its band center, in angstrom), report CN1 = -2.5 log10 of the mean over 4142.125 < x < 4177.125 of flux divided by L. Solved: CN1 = 0.10 mag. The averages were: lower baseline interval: 30.5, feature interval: 25.7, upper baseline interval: 24.5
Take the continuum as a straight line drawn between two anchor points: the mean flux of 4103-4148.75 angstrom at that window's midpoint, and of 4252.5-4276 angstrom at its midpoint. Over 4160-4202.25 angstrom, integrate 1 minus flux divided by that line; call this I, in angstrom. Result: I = 1.8 angstrom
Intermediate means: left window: 28.1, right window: 24.2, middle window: 25.4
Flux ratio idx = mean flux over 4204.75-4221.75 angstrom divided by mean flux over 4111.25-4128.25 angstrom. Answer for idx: 0.84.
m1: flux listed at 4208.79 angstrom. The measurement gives 23.4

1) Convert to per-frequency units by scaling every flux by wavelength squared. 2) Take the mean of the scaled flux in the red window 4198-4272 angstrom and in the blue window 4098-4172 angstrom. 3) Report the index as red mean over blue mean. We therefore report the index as 0.94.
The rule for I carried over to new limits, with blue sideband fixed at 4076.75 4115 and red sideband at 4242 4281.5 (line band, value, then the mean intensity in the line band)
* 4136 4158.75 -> 2.6 angstrom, 25.2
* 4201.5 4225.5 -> 1.8 angstrom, 24.3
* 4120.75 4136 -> 0.9 angstrom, 27.5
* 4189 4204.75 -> 1.7 angstrom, 23.9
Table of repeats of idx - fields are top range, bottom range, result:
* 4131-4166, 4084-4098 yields 0.85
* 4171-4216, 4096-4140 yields 0.85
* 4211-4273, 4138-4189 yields 0.97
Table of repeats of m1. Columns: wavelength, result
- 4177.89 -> 26.5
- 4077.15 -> 27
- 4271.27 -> 23.4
